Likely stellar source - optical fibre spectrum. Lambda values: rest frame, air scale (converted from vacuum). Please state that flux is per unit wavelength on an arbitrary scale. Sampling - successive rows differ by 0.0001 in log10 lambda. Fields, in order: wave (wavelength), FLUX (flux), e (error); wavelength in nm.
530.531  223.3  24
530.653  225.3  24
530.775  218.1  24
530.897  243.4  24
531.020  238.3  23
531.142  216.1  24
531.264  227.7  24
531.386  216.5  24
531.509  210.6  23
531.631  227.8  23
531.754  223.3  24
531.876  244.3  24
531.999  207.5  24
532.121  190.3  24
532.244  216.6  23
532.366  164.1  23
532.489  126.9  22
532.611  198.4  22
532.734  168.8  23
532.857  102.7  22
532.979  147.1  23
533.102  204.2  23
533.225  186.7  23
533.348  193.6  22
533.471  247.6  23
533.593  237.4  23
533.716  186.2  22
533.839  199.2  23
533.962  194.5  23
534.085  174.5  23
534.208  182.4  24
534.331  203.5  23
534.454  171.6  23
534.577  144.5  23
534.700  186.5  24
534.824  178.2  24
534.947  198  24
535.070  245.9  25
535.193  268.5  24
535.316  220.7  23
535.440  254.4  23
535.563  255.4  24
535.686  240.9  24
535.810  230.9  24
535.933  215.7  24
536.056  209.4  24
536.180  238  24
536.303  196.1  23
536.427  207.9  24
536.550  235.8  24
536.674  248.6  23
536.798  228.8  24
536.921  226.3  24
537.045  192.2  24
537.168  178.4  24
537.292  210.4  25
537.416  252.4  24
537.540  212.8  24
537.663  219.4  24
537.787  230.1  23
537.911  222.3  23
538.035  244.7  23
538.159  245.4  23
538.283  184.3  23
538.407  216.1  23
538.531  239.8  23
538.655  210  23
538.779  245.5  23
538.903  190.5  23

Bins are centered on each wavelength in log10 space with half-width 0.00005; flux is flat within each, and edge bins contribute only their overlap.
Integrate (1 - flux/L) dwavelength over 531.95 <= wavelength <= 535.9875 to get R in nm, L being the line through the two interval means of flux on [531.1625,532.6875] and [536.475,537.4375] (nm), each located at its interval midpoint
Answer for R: 0.25 nm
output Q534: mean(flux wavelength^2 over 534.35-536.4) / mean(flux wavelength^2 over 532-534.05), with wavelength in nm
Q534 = 1.17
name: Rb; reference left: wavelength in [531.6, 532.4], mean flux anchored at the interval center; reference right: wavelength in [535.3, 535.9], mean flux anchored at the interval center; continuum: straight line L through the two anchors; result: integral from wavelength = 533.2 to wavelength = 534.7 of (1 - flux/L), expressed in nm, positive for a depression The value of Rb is 0.22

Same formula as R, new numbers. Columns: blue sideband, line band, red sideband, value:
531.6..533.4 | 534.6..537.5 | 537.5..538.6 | -0.16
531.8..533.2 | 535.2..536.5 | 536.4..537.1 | -0.09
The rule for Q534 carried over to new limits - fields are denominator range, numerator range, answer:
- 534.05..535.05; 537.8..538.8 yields 1.25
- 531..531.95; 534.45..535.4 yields 0.92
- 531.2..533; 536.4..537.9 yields 1.17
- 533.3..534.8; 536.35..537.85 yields 1.15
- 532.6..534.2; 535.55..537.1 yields 1.21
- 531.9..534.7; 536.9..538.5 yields 1.20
